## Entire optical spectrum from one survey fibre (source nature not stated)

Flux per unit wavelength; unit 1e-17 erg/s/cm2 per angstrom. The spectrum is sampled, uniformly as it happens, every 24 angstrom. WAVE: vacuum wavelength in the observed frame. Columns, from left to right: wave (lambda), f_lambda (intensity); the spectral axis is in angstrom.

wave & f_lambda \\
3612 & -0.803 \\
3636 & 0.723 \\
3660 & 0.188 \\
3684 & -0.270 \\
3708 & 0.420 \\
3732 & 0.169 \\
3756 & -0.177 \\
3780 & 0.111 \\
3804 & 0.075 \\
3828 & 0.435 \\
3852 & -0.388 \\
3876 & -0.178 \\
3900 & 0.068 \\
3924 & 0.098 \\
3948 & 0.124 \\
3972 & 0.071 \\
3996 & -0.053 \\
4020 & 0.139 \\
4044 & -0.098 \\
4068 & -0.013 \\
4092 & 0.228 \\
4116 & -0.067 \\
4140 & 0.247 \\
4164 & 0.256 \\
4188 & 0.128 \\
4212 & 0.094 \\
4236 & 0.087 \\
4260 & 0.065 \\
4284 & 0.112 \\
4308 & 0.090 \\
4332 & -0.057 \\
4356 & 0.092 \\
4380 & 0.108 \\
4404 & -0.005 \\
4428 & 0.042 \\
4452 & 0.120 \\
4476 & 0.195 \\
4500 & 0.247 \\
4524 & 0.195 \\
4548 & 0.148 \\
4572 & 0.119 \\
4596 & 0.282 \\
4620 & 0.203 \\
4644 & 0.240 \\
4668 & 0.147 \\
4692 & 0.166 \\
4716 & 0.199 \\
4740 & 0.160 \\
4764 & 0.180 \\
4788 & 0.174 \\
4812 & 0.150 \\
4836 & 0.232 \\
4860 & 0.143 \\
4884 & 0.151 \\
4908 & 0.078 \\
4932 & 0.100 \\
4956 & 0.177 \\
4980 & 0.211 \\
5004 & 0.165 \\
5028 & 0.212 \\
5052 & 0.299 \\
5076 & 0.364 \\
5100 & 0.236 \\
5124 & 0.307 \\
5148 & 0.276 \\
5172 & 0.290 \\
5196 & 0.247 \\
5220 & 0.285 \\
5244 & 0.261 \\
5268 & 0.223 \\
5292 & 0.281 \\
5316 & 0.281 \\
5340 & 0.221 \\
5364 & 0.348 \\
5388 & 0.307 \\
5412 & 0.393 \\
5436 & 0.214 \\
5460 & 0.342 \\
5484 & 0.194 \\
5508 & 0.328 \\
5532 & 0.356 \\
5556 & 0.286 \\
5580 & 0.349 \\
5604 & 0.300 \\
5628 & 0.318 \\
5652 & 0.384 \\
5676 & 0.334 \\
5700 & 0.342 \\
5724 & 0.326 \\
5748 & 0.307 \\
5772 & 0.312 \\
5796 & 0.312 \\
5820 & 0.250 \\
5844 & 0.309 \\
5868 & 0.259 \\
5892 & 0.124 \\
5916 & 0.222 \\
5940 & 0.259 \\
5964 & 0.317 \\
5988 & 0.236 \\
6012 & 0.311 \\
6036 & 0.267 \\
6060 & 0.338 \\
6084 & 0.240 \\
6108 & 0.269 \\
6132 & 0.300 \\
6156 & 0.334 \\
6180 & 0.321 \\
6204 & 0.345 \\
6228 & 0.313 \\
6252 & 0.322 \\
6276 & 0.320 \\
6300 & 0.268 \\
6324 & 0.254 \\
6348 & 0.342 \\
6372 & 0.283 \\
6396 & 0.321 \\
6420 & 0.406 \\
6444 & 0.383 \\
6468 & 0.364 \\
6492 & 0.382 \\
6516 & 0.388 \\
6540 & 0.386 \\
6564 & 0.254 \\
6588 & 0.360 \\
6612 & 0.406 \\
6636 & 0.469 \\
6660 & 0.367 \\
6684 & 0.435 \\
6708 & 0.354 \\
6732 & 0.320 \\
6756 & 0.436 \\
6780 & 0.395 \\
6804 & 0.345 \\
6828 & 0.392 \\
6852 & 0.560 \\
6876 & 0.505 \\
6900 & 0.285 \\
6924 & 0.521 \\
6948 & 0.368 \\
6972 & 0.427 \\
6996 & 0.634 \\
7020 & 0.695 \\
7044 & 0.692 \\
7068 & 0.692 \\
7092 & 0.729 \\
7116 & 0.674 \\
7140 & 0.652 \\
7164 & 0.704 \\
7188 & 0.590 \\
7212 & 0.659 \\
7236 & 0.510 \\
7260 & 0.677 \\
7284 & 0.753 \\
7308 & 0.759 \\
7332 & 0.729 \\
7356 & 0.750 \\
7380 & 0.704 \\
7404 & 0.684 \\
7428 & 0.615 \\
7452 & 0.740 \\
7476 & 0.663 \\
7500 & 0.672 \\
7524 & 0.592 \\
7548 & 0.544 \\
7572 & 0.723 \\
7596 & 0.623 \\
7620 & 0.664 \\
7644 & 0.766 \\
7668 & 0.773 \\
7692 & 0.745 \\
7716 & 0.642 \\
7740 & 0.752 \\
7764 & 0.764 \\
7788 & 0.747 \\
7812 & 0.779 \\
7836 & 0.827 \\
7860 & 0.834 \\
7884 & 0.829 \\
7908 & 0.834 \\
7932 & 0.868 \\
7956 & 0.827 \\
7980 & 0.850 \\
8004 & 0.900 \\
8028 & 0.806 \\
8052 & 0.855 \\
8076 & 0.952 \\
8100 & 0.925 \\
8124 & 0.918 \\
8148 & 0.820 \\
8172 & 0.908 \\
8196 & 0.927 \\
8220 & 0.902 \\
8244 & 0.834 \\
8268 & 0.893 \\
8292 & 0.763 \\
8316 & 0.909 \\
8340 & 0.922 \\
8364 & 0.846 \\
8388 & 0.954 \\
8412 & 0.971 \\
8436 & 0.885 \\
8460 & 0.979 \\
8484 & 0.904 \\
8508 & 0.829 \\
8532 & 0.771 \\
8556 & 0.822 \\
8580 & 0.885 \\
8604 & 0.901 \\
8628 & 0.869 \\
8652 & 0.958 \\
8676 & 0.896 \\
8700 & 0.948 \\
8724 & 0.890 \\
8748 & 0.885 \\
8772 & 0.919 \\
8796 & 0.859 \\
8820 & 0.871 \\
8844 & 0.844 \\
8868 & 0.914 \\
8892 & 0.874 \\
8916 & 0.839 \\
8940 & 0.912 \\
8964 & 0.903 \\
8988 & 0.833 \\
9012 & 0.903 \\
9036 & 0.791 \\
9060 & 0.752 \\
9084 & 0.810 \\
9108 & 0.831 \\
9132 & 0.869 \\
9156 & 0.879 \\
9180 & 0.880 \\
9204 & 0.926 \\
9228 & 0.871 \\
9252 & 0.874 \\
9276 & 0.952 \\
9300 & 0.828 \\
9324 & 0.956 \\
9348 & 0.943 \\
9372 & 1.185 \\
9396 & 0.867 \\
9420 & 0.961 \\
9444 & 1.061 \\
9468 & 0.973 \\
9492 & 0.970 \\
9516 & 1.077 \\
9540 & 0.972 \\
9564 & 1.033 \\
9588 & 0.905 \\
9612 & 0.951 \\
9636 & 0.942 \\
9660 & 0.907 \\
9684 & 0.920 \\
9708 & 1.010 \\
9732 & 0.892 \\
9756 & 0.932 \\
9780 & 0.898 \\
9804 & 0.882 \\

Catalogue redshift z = 0.75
